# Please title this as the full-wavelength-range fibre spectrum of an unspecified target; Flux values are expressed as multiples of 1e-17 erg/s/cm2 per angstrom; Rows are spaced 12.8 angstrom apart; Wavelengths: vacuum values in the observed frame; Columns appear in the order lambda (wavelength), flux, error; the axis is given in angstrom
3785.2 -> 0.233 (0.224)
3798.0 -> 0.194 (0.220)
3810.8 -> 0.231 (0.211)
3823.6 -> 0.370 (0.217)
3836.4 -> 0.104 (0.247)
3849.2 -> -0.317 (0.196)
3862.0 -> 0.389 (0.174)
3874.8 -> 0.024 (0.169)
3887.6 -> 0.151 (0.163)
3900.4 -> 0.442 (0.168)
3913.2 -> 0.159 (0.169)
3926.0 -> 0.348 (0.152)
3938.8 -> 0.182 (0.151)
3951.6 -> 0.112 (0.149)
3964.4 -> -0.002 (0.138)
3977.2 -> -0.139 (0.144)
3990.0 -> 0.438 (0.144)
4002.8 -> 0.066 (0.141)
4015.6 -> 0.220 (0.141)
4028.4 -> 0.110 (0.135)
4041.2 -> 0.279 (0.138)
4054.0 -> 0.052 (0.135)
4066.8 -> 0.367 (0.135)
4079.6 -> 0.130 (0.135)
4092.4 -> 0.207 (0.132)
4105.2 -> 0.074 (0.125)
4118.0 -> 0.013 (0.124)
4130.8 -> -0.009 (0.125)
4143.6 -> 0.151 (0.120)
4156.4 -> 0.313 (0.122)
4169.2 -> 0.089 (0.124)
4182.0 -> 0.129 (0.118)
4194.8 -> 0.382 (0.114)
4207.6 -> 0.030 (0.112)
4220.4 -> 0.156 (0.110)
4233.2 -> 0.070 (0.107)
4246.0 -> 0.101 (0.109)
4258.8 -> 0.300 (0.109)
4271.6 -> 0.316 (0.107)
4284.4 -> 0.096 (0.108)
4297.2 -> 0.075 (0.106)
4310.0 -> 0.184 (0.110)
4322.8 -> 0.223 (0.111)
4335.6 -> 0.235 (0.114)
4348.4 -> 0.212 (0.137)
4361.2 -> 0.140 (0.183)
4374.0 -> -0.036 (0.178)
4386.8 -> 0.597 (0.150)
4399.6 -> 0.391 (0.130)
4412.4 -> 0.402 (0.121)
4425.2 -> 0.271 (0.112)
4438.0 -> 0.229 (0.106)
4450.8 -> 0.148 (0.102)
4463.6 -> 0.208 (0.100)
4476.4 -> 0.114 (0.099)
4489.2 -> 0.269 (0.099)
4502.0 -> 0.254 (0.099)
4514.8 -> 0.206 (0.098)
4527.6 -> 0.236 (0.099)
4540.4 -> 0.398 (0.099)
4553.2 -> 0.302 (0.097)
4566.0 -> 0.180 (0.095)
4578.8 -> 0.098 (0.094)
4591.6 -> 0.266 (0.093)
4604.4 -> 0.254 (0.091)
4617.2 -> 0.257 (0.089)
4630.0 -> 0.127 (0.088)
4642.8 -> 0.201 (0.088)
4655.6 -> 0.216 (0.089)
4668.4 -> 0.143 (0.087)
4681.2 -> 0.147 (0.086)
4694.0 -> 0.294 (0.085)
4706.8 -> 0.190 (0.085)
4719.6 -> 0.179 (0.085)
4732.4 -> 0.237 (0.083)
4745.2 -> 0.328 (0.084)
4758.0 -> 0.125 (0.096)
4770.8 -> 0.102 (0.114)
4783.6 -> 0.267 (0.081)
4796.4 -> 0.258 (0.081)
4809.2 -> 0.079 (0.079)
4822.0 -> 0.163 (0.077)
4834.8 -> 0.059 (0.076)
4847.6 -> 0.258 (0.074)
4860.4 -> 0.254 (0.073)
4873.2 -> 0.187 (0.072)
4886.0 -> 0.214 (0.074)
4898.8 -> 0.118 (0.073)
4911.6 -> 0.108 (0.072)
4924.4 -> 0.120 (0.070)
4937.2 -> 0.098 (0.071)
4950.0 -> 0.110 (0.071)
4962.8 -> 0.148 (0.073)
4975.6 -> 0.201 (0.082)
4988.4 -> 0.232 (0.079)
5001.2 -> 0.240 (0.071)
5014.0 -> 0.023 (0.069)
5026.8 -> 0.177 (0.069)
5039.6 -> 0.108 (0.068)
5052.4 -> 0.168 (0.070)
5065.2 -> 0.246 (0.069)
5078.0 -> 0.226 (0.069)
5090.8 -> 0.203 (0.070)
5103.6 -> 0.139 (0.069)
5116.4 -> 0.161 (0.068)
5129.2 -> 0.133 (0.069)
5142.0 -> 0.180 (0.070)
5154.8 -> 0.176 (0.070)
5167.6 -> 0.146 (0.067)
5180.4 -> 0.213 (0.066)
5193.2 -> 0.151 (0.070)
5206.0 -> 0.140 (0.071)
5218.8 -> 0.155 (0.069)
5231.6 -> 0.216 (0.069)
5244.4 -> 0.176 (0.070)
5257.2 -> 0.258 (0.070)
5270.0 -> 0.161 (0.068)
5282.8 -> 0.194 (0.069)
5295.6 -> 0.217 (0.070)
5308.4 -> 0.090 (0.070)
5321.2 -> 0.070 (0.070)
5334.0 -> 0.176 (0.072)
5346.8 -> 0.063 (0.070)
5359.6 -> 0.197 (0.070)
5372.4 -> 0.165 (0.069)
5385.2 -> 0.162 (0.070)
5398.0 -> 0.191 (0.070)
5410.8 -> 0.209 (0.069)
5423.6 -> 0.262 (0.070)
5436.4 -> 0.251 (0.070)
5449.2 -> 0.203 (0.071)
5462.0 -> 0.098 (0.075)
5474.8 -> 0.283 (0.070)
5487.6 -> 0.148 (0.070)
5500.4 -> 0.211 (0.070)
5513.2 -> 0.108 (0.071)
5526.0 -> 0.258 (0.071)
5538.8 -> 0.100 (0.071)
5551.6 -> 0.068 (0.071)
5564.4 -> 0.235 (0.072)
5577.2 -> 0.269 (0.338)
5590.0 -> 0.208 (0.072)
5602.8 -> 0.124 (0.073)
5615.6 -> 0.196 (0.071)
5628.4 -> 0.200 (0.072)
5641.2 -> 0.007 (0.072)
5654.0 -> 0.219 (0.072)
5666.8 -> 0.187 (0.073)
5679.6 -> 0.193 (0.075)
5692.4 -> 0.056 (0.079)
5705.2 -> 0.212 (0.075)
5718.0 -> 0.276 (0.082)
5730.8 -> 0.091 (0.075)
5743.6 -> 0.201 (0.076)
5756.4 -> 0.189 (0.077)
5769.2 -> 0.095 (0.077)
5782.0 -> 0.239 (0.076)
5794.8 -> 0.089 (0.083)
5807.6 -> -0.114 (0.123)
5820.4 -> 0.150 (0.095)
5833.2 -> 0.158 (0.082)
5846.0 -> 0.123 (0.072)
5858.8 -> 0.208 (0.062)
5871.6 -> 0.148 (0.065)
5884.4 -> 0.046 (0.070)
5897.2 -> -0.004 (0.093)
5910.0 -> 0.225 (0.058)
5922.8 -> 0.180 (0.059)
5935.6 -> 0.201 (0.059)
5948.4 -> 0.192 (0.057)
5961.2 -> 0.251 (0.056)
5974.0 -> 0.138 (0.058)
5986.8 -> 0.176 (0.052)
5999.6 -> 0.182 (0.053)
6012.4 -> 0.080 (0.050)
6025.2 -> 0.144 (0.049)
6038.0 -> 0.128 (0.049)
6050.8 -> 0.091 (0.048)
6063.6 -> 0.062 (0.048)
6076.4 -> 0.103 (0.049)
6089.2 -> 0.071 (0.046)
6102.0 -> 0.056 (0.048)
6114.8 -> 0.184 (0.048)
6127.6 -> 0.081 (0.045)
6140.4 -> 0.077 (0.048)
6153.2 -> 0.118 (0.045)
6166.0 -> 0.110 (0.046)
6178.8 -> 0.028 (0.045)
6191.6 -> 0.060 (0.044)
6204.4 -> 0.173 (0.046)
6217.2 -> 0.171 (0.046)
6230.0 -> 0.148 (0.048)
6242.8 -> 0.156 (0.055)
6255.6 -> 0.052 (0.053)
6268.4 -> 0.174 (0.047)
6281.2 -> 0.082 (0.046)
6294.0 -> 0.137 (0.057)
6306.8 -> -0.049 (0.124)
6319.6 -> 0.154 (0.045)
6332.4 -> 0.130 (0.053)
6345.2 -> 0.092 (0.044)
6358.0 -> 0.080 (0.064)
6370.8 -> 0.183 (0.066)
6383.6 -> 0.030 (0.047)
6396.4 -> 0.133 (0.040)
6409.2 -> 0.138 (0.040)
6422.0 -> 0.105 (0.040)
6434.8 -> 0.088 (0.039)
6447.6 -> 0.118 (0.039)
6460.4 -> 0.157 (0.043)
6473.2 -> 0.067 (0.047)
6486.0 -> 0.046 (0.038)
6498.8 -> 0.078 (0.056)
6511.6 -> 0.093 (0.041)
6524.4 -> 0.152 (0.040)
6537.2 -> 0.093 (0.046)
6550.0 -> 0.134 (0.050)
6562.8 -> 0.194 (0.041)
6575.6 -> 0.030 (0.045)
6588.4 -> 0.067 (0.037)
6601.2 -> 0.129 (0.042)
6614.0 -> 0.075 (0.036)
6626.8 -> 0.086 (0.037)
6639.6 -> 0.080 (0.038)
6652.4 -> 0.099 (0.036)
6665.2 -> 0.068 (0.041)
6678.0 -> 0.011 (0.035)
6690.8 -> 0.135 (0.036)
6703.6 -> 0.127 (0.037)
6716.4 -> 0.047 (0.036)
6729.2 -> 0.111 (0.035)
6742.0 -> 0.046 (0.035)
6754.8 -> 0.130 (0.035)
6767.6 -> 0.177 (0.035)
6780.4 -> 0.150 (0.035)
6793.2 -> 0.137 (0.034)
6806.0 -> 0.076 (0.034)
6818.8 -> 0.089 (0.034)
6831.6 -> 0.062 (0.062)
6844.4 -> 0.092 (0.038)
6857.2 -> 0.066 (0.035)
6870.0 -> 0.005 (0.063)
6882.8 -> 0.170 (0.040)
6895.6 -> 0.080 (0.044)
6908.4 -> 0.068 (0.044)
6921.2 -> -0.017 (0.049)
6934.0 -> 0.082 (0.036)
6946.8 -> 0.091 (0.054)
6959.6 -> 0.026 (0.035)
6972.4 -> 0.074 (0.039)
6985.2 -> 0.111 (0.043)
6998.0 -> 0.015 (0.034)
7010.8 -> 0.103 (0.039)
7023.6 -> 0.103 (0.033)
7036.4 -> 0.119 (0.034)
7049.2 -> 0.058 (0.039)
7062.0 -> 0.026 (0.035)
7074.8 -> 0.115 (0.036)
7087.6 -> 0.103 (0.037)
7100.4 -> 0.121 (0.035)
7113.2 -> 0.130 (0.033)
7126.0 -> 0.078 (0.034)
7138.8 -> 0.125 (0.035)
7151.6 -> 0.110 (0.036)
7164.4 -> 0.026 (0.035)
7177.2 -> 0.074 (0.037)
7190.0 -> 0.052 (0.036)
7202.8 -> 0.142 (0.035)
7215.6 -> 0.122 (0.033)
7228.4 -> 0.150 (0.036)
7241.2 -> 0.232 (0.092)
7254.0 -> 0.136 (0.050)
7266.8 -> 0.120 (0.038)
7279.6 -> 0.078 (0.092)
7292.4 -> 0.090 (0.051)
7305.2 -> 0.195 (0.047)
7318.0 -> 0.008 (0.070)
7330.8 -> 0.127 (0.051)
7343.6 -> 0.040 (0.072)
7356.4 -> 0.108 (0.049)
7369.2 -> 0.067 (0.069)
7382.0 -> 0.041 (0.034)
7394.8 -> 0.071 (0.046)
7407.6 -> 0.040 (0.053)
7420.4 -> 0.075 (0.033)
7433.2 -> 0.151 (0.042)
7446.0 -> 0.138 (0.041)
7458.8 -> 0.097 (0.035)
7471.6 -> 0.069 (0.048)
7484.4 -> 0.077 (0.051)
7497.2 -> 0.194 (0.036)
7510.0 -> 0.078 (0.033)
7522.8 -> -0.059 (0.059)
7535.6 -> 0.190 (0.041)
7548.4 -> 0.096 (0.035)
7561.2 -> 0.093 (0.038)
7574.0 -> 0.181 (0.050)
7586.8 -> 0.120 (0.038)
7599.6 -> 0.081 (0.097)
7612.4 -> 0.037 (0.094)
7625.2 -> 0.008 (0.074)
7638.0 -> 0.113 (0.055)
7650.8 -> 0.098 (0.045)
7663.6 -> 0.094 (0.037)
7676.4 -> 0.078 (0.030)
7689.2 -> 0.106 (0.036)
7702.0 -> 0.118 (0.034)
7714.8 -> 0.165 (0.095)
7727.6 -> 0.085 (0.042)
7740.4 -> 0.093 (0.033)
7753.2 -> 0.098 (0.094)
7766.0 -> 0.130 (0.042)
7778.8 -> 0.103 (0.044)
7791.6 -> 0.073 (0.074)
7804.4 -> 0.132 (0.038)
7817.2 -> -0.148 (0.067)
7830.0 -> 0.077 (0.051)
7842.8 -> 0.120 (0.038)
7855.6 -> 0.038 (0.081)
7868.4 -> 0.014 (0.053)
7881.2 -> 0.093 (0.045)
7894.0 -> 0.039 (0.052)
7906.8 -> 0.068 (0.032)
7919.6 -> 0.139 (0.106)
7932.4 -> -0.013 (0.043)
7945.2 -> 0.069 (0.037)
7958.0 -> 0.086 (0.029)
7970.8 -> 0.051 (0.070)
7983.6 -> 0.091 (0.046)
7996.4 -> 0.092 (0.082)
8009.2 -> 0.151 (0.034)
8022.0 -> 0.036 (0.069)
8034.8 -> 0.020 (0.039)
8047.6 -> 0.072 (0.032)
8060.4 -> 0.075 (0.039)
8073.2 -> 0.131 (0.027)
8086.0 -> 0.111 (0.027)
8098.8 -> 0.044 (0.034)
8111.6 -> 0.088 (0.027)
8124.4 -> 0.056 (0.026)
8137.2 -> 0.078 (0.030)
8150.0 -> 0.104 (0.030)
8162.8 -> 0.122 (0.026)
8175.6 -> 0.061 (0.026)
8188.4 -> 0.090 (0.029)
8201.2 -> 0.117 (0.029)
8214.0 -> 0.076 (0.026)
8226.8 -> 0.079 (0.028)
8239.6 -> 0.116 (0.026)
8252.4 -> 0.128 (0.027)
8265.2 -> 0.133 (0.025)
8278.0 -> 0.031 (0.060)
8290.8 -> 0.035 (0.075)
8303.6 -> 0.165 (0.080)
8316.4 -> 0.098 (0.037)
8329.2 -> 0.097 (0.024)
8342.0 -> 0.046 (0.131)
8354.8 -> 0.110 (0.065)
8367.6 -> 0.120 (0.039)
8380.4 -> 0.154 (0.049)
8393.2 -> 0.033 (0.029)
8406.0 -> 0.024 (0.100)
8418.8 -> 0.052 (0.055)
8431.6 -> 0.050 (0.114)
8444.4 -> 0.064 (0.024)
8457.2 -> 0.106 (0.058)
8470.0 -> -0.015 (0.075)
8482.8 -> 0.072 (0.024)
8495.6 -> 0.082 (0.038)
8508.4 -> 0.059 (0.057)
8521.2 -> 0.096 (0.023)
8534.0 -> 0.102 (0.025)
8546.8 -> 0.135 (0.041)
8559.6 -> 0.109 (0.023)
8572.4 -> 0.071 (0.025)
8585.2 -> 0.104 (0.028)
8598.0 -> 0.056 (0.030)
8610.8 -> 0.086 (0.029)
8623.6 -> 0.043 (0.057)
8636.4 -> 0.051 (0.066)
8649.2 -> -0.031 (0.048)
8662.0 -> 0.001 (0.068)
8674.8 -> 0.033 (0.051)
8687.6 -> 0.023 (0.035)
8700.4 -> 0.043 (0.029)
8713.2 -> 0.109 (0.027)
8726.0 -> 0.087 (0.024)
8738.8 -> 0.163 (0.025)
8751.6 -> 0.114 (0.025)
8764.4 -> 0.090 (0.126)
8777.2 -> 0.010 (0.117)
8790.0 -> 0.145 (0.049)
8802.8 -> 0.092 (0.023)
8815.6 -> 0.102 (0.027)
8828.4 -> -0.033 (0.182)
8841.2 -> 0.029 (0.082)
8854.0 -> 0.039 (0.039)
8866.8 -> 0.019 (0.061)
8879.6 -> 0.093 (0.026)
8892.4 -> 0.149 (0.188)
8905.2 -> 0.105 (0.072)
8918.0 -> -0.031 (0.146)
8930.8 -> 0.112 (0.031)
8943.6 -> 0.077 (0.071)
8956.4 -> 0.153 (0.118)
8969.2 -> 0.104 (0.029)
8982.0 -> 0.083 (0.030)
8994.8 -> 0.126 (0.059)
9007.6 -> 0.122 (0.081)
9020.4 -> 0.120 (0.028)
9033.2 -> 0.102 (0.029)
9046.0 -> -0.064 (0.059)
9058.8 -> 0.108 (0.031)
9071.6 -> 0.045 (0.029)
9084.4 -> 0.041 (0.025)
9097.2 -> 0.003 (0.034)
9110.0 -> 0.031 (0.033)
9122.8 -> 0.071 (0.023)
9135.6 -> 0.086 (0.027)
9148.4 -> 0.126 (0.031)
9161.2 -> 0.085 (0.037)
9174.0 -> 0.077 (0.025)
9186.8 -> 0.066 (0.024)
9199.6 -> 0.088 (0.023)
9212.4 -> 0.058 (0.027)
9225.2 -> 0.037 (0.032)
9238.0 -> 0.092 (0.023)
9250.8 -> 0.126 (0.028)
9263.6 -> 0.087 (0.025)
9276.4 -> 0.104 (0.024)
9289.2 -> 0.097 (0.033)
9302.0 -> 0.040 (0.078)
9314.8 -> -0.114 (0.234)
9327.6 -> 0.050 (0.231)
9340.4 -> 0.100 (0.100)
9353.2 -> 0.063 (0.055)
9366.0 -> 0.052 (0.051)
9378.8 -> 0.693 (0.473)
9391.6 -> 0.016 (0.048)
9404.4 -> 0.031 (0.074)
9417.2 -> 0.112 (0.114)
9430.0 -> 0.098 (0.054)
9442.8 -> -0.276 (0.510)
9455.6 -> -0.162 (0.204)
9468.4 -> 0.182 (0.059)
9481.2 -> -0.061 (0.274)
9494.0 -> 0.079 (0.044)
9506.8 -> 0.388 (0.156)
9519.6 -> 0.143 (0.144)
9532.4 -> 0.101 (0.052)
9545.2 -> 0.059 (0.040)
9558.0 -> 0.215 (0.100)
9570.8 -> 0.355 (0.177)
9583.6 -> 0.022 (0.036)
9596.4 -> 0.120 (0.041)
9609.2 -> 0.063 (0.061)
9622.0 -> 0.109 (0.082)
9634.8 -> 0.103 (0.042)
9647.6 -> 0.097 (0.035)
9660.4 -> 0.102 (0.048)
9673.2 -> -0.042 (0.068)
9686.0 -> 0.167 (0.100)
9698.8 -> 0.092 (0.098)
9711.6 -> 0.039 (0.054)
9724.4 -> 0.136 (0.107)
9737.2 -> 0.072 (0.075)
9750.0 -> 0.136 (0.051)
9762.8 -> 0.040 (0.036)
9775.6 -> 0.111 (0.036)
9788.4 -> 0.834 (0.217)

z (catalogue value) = 1.565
